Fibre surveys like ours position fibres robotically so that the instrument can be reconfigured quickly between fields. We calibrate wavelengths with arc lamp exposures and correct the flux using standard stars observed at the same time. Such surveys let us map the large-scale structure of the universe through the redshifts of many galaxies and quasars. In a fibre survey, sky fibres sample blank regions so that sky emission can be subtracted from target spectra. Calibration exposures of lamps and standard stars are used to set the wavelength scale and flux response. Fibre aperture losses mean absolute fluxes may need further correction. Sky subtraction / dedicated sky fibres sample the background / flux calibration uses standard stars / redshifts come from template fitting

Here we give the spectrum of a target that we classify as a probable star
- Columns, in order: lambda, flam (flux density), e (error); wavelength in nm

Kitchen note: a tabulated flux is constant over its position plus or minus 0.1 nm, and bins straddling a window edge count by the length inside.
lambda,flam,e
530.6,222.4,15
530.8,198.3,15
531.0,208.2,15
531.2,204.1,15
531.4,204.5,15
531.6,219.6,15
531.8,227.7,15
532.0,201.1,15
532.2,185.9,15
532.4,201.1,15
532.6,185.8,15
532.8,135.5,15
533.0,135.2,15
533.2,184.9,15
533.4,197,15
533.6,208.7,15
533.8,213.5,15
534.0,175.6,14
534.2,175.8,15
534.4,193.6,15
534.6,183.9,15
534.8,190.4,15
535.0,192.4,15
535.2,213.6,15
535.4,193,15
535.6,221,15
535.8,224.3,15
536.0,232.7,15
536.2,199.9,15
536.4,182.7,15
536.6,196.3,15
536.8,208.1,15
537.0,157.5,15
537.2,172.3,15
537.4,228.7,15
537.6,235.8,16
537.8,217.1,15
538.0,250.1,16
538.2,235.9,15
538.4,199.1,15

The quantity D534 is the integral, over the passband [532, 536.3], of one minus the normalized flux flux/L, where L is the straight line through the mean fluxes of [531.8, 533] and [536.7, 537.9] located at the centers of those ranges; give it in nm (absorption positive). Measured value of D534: -0.07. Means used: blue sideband 182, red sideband 203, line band 193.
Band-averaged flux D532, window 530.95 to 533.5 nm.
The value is 191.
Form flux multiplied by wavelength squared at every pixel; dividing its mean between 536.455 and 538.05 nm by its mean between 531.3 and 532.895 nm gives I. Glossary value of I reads 1.08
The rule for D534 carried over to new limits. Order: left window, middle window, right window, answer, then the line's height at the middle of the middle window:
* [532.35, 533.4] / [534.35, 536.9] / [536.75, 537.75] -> -0.18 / 189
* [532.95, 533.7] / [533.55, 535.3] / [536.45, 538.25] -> -0.02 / 191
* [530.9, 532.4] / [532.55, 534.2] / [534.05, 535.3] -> 0.15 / 198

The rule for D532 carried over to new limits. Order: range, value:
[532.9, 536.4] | 196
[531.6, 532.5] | 206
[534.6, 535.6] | 198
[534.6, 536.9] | 204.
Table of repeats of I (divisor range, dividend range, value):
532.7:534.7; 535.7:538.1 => 1.17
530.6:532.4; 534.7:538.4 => 1.03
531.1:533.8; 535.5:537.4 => 1.06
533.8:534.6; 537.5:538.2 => 1.28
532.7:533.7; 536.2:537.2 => 1.09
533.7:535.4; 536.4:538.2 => 1.09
